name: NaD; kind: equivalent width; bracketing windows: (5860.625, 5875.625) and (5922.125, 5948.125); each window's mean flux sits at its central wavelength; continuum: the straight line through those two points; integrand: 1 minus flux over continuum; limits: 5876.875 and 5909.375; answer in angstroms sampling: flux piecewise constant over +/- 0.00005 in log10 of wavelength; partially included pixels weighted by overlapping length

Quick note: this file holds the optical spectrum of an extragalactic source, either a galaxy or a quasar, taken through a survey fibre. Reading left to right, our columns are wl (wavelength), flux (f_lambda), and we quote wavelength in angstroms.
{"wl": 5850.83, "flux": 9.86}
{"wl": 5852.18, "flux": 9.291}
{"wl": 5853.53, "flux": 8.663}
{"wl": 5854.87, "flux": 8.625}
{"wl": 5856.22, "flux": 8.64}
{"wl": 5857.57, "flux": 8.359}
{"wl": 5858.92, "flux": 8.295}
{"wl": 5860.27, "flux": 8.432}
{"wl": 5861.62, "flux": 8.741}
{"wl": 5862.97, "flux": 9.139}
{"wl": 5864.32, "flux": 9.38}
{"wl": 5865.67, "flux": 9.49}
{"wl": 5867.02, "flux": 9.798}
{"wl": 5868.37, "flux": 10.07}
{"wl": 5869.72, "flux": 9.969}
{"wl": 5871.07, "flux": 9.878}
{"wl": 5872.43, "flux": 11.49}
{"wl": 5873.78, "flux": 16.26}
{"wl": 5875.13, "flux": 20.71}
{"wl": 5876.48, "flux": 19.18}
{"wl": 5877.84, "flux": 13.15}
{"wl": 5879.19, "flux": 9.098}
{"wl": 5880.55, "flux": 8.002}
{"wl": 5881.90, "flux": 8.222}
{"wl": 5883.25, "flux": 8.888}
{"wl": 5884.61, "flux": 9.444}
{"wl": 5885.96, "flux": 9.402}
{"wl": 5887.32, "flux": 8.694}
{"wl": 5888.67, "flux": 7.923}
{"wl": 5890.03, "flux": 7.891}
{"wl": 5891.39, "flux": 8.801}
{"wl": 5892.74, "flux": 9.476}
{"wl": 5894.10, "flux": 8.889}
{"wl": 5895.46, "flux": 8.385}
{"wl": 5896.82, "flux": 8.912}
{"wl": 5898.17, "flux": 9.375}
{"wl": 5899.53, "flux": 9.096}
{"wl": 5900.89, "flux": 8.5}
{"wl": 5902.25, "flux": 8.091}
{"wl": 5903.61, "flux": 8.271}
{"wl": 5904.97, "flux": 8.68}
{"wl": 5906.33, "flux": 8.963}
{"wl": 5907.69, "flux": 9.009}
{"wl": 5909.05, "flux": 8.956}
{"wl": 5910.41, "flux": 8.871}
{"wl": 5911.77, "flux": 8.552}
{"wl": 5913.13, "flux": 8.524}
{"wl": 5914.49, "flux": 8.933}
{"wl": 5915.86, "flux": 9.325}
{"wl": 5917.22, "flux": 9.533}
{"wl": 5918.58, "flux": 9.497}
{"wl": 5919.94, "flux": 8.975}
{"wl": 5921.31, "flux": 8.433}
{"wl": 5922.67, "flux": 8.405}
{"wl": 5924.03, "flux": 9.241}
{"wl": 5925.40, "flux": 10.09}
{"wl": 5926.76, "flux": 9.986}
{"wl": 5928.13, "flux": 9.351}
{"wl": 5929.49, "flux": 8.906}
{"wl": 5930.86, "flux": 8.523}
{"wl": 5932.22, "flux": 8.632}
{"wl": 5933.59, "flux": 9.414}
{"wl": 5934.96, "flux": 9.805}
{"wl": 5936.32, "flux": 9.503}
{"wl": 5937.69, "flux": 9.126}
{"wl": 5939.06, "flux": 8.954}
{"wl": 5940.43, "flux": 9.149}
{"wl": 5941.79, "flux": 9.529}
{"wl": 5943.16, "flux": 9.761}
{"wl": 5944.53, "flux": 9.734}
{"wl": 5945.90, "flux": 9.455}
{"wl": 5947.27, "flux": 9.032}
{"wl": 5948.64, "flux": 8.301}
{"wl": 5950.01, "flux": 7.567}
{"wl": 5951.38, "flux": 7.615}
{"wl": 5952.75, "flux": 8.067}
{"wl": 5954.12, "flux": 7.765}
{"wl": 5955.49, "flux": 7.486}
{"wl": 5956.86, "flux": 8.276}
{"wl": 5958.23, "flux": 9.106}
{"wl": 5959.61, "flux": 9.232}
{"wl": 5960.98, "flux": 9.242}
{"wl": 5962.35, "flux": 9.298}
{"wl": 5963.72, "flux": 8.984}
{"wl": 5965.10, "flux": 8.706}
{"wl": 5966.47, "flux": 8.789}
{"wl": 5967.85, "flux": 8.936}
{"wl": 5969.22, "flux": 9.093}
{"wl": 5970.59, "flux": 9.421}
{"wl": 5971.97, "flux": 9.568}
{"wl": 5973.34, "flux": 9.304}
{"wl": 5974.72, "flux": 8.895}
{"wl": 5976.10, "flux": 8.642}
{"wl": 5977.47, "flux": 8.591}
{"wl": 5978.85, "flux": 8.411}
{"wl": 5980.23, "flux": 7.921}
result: 4.57 angstroms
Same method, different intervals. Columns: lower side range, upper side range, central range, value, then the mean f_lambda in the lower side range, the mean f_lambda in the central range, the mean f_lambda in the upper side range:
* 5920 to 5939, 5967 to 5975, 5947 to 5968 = 1.6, 9.17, 8.5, 9.21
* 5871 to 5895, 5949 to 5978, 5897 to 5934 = 3.7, 10.9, 8.97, 8.69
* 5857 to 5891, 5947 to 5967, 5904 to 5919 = 0.9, 10.4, 8.96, 8.49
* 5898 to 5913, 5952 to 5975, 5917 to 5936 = -0.9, 8.73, 9.2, 8.83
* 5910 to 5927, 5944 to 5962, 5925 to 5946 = -1.3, 9.09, 9.36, 8.53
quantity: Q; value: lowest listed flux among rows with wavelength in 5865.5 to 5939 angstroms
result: 7.891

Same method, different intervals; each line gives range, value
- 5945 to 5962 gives 7.486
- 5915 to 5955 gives 7.567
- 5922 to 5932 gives 8.405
